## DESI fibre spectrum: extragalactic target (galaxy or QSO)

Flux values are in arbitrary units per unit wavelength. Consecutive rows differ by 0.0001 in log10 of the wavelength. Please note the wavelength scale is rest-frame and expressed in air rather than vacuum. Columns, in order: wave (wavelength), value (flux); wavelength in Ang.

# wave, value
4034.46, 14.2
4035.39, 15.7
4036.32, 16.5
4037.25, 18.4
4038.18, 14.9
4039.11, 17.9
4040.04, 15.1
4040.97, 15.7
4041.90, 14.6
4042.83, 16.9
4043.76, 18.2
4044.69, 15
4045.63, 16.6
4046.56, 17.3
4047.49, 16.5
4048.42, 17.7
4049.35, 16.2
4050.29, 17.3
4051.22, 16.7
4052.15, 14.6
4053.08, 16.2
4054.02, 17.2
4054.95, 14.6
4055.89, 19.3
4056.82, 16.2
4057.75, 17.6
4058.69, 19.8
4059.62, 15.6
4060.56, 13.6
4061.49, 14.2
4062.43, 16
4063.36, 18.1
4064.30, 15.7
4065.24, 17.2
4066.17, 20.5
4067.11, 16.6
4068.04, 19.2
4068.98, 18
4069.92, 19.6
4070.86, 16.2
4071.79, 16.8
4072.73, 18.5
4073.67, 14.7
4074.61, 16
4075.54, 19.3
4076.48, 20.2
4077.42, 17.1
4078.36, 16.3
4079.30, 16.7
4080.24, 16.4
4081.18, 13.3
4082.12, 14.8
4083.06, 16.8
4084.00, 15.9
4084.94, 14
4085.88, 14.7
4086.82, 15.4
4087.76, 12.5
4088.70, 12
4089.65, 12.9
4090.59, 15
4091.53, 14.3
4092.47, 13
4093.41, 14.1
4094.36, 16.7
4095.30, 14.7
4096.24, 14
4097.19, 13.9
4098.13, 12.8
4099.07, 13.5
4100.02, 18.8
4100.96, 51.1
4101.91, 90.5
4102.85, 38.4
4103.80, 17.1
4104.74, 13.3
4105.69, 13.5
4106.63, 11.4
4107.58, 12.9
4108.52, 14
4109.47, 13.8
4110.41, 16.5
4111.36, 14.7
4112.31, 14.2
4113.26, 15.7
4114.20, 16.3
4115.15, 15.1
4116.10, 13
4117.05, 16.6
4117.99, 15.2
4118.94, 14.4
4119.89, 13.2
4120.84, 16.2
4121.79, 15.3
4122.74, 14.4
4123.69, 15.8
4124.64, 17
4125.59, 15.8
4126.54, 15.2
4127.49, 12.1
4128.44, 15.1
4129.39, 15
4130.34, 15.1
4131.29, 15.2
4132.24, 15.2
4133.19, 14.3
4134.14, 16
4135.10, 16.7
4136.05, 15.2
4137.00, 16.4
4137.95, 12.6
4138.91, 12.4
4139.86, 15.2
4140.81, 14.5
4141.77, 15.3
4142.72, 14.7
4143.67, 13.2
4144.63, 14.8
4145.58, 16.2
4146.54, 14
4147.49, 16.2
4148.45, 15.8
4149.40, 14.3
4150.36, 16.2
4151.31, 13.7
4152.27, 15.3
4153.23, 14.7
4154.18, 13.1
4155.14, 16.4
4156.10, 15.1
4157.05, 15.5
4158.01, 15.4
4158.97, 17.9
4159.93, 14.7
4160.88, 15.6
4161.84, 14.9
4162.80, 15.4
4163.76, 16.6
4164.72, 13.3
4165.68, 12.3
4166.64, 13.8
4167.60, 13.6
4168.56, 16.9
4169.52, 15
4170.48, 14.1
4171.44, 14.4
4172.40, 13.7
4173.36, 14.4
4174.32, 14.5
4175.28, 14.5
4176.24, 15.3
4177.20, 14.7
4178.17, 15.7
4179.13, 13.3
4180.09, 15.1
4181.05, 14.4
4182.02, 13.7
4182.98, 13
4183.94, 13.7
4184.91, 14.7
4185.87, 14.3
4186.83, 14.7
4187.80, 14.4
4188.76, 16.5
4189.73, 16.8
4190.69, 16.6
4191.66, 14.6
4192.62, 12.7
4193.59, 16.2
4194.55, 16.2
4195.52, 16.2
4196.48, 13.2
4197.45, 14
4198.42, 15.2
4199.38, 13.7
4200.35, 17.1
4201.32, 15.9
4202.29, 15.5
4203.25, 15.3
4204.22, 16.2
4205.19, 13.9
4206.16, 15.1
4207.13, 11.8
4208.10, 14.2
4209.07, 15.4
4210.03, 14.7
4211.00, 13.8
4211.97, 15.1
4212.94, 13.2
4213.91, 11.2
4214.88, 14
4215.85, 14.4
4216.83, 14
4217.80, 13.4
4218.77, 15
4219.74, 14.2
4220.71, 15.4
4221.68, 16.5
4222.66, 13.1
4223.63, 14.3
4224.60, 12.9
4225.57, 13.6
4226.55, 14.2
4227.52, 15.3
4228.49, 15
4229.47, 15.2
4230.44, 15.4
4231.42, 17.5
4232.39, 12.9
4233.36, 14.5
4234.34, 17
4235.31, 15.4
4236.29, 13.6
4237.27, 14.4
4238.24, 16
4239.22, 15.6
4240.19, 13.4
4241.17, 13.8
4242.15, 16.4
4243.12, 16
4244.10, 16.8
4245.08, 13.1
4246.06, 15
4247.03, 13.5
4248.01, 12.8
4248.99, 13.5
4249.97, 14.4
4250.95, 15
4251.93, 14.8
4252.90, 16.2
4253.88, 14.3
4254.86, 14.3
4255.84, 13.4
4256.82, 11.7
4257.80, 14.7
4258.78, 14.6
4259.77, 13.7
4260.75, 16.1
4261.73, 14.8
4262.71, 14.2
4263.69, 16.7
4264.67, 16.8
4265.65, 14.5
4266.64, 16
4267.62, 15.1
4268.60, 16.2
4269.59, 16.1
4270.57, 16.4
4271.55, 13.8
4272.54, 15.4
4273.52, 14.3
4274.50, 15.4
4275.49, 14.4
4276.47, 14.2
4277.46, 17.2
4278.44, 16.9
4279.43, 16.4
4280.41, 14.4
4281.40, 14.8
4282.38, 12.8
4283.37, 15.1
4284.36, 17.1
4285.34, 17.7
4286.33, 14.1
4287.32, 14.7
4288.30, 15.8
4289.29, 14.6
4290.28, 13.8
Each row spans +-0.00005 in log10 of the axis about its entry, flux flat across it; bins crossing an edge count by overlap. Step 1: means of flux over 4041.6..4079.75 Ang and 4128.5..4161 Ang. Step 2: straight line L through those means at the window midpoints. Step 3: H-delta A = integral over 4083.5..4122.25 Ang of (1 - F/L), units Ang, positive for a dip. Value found -4.4 Ang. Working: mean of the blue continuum 17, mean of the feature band 17.8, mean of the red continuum 15.1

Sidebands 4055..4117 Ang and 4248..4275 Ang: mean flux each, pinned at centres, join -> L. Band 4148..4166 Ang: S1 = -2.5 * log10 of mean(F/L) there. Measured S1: 0.10 mag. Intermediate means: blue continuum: 17.7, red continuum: 14.9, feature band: 15.1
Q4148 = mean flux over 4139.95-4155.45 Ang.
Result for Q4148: 14.9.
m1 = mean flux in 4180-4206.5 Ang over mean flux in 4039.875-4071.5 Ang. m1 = 0.89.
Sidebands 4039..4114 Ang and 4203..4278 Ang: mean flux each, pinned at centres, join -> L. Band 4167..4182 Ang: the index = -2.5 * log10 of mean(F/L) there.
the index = 0.09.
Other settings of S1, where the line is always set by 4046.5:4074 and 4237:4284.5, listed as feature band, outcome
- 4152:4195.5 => 0.07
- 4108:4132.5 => 0.09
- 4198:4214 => 0.06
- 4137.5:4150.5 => 0.10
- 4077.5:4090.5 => 0.13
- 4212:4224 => 0.09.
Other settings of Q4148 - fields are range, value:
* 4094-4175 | 16.4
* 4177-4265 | 14.7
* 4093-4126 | 18.7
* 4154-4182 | 14.8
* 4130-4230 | 14.7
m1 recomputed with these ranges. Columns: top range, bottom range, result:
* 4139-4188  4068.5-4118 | 0.83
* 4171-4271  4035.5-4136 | 0.87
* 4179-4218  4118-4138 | 0.97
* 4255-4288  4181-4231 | 1.04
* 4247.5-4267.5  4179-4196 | 0.98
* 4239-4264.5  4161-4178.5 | 1.00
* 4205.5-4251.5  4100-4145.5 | 0.82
